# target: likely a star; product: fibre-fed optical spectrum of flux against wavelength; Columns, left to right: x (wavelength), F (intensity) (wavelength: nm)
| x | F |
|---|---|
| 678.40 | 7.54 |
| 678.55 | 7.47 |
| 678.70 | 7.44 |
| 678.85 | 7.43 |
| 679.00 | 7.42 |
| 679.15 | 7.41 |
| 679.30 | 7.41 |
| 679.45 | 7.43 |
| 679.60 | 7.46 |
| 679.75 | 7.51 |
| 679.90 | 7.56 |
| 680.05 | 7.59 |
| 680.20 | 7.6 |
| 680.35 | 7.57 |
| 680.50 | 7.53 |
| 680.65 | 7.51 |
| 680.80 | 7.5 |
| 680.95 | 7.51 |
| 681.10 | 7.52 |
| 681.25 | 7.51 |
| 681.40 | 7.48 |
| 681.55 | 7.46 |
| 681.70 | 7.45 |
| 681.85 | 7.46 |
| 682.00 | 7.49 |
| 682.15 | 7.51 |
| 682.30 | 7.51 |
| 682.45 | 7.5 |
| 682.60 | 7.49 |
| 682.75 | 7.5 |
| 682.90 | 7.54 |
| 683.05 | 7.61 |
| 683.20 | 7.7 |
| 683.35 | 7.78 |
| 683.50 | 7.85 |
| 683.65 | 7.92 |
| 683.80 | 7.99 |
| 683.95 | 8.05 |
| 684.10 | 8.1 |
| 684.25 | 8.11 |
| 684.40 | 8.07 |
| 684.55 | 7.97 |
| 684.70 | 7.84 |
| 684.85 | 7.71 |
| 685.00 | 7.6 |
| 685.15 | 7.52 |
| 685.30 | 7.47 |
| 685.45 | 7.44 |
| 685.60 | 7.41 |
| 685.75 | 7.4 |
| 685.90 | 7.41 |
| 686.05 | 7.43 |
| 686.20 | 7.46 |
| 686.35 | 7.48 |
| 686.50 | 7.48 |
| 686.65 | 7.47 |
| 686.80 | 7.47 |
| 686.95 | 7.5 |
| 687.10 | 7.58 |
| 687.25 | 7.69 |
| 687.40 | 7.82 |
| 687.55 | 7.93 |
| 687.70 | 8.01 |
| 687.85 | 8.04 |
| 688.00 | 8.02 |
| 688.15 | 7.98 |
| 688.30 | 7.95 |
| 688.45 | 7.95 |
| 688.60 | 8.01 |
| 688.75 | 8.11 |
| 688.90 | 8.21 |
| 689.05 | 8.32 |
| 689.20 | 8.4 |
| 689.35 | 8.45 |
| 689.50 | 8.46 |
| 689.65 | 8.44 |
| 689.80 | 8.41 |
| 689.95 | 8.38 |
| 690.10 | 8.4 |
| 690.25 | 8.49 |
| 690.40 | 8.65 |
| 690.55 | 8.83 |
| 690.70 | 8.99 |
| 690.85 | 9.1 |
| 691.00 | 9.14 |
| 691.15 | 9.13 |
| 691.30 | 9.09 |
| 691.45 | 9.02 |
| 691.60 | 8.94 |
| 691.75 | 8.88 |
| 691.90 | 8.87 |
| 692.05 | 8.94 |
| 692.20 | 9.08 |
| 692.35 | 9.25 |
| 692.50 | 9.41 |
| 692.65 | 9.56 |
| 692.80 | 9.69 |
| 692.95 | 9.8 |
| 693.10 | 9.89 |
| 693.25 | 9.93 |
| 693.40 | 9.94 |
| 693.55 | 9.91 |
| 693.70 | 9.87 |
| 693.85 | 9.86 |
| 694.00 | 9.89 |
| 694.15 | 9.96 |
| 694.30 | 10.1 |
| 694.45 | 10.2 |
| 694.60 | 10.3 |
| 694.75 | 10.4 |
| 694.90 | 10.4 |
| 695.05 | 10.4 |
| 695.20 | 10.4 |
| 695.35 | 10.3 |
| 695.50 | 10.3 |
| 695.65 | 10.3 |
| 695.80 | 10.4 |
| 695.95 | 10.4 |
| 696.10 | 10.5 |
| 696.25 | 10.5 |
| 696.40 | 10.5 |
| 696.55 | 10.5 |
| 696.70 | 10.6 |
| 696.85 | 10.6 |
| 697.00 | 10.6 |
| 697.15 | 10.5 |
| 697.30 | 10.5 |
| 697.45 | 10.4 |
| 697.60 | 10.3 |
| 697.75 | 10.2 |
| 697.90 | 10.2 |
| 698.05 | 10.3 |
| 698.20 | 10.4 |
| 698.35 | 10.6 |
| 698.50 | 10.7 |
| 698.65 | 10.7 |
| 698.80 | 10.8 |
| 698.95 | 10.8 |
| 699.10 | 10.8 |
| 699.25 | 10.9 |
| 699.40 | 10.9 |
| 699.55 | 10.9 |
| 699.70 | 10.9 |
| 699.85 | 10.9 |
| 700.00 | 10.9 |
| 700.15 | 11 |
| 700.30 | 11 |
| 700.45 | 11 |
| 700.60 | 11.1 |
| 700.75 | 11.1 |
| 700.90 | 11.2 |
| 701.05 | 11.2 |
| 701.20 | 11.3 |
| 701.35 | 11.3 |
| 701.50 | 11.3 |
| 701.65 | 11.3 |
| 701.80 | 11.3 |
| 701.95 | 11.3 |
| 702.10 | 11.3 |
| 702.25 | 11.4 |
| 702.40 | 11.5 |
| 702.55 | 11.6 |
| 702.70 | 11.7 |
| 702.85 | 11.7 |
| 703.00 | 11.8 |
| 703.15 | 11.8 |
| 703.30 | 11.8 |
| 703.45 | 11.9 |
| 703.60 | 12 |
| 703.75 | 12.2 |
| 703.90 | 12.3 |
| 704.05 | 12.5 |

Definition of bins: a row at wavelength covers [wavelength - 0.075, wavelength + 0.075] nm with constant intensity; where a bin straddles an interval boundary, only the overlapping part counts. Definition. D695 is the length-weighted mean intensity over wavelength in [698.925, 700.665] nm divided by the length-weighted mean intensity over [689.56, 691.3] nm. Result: 1.25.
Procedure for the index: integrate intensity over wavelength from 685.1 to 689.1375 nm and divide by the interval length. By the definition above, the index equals 7.73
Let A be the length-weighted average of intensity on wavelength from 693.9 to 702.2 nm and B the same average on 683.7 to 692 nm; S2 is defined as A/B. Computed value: 1.3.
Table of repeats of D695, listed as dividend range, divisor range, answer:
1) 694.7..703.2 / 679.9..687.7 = 1.42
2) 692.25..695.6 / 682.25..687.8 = 1.30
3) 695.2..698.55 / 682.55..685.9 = 1.35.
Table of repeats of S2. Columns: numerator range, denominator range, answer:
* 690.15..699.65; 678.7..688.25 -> 1.31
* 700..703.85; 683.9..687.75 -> 1.49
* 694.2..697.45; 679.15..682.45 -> 1.39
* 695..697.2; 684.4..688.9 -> 1.36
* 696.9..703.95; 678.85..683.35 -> 1.48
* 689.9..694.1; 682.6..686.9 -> 1.21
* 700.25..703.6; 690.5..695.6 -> 1.18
